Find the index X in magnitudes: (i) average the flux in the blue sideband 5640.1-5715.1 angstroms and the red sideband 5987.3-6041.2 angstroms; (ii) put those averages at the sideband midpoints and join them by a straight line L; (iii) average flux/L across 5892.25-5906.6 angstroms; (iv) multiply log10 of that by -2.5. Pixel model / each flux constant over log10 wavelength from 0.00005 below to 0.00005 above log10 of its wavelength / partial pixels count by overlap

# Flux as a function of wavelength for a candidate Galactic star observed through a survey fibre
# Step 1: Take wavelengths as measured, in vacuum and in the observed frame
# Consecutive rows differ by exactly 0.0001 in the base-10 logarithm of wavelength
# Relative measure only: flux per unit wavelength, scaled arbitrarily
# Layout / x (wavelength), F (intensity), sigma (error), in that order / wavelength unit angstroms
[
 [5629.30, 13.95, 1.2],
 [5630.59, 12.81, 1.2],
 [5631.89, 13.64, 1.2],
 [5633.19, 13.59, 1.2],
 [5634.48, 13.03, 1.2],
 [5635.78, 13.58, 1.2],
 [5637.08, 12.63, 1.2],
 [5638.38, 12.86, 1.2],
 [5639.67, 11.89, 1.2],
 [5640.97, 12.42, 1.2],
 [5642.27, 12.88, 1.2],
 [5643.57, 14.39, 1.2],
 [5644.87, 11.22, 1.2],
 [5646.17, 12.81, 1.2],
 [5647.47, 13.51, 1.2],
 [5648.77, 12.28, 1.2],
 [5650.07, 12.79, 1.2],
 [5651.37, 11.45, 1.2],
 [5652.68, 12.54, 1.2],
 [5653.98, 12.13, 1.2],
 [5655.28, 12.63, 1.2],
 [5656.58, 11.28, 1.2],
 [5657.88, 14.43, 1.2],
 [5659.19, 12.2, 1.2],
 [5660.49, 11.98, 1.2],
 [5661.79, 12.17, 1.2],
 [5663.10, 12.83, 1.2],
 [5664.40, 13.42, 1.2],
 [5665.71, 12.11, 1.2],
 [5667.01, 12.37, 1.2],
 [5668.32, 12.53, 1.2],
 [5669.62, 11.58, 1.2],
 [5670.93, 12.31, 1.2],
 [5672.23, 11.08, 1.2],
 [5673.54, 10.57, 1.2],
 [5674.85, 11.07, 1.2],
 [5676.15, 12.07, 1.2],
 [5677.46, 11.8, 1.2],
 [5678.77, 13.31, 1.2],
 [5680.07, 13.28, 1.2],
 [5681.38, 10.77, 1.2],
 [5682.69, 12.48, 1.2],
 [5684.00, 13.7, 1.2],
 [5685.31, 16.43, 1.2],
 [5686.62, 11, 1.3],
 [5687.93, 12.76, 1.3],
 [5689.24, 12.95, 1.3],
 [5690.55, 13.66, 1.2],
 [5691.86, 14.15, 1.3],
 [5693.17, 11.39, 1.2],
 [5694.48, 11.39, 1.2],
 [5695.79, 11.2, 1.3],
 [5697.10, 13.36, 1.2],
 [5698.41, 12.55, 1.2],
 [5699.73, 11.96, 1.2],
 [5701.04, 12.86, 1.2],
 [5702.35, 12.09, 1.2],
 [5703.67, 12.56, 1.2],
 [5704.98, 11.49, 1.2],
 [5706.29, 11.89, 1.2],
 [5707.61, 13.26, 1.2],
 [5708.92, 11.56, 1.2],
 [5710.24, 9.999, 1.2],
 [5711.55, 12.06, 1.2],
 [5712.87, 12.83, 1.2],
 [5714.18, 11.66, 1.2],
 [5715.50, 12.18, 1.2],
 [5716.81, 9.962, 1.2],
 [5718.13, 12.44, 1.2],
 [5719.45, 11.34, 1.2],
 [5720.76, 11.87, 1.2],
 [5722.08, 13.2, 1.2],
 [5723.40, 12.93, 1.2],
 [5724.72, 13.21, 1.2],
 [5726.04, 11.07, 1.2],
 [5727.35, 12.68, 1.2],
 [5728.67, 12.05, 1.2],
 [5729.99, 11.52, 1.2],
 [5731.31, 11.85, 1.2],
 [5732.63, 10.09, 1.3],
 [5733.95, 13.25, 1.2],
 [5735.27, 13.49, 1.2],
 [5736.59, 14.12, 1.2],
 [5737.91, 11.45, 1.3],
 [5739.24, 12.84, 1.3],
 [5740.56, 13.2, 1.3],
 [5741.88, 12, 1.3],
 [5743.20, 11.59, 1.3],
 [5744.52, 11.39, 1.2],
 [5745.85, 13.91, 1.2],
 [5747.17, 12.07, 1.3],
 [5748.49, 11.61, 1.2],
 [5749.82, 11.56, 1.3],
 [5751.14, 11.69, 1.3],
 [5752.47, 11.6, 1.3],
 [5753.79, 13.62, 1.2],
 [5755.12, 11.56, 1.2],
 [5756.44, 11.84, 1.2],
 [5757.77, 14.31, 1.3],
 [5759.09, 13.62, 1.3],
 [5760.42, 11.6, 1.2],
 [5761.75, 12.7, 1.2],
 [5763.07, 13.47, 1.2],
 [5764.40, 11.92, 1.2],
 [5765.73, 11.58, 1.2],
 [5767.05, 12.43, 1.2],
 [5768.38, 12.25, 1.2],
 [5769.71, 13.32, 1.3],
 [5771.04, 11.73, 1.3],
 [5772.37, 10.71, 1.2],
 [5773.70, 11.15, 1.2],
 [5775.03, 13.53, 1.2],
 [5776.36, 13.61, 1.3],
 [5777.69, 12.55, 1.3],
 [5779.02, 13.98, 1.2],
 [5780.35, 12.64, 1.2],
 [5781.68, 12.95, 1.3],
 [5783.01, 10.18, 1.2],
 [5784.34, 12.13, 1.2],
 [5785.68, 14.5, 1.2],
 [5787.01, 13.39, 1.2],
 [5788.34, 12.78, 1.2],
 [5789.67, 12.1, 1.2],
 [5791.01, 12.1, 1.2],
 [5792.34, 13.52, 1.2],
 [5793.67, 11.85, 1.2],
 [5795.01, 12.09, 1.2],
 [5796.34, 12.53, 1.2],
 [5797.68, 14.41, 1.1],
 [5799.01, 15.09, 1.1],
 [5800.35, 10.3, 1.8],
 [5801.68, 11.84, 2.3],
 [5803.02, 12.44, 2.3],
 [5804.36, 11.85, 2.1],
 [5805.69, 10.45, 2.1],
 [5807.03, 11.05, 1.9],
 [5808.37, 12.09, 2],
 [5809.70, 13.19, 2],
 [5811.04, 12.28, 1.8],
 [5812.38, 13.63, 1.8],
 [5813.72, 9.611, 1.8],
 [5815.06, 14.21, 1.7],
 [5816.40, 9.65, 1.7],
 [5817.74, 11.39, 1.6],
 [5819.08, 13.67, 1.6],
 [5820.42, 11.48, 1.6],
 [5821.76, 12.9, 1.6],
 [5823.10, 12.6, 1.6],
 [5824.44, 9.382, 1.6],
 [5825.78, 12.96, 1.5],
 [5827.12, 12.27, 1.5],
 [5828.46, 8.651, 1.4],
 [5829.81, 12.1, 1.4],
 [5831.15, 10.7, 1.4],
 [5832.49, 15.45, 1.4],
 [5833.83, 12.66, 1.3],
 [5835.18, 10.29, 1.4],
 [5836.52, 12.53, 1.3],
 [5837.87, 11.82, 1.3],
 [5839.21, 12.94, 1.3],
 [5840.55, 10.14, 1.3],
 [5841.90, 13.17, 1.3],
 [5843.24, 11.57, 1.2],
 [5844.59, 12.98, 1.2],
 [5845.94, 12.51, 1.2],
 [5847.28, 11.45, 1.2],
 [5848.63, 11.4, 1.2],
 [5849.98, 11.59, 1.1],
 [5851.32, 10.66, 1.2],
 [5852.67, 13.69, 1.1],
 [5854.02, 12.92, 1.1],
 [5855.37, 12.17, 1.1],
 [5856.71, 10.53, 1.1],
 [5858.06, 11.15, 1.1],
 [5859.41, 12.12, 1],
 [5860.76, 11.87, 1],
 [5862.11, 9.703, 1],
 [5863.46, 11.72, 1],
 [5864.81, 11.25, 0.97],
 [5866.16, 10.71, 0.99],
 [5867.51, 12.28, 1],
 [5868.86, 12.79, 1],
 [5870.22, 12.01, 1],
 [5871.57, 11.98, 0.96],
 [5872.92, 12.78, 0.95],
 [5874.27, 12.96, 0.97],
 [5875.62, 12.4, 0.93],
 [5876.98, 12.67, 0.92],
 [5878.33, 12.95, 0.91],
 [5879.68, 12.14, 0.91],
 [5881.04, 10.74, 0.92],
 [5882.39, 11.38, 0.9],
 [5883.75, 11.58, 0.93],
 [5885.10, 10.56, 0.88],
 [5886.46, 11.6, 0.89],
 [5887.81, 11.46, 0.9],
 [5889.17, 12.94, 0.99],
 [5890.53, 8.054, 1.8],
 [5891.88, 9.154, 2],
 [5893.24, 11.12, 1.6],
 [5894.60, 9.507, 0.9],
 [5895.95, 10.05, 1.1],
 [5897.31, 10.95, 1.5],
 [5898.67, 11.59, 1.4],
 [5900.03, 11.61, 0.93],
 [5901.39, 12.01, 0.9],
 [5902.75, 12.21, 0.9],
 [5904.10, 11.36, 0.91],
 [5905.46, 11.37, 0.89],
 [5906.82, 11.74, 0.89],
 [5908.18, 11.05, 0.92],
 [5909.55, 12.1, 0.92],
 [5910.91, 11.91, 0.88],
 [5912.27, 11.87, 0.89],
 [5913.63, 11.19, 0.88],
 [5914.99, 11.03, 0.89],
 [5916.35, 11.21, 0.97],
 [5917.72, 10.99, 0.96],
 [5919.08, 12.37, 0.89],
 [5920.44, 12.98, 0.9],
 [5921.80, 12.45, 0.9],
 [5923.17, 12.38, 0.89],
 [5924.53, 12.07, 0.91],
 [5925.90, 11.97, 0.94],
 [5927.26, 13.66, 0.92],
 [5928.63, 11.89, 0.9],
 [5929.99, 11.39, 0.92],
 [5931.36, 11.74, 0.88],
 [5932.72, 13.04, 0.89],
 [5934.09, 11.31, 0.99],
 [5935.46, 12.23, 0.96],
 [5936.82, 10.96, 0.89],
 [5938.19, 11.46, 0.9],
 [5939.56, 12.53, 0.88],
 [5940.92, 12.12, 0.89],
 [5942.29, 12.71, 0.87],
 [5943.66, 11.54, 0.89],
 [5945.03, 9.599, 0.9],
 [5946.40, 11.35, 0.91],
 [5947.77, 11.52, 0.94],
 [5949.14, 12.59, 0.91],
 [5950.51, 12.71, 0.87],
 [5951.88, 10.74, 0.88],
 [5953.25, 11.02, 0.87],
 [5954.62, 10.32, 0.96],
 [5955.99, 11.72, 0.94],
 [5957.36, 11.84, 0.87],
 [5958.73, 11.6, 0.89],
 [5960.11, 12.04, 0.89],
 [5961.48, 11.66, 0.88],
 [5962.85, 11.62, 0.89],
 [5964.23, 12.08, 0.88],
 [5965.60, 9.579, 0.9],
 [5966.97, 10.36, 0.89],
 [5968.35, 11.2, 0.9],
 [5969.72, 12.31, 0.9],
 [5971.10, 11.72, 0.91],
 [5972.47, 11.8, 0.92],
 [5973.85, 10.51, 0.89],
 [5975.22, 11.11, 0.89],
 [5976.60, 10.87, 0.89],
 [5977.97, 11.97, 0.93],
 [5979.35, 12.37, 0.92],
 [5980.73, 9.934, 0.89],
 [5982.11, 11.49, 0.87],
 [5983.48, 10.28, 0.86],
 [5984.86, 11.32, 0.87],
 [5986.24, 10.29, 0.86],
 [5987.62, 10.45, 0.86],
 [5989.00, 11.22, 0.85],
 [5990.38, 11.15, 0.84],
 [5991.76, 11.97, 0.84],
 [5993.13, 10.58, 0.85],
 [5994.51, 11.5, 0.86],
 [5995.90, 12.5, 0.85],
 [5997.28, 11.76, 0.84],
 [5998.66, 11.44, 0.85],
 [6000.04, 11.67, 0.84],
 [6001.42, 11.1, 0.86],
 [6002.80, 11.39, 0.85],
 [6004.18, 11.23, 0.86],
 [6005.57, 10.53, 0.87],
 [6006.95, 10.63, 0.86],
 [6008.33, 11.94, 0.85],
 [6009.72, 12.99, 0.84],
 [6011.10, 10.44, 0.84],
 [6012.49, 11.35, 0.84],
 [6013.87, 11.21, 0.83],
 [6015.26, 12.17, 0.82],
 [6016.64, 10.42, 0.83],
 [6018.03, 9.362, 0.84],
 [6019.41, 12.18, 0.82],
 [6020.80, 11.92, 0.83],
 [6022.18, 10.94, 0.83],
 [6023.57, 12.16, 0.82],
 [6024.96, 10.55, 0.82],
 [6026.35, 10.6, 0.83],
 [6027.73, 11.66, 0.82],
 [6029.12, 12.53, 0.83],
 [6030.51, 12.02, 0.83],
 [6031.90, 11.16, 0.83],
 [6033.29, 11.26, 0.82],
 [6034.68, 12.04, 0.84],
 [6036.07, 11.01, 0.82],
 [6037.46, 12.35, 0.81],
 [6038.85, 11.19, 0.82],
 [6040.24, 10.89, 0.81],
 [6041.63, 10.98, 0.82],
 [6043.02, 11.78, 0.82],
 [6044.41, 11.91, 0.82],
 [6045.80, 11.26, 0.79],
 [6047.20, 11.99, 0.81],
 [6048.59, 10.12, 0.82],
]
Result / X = 0.05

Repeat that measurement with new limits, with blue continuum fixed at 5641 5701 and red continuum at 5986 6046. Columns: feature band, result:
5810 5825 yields 0.01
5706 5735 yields 0.03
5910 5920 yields 0.01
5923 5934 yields -0.05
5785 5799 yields -0.08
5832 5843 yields -0.03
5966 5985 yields 0.03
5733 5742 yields -0.05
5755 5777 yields -0.03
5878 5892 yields 0.06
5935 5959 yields 0.00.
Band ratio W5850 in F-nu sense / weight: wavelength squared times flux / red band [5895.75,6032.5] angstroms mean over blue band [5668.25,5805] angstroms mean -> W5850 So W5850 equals 1.0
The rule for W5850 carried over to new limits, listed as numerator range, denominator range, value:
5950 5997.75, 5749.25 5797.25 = 0.97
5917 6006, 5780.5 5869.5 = 1.00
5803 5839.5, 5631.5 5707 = 1.01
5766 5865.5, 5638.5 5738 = 1.03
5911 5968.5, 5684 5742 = 1.02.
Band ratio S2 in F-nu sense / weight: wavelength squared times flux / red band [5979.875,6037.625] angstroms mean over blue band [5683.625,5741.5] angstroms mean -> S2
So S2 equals 1.01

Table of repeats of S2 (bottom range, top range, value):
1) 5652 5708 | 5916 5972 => 1.03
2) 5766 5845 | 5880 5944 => 0.98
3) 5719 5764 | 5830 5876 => 1.01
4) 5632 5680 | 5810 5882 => 1.02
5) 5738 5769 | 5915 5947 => 1.02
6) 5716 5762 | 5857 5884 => 1.01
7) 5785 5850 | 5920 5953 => 1.02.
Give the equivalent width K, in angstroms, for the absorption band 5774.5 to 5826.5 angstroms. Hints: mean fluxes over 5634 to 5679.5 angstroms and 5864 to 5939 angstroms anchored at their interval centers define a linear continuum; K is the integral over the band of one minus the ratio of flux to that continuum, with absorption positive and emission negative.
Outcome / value -1.8 angstroms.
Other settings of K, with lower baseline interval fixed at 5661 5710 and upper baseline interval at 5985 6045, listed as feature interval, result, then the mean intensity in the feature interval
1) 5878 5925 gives 1.2 angstroms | 11.4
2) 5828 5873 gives 0.1 angstroms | 11.8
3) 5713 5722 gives 0.4 angstroms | 11.8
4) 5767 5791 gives -0.9 angstroms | 12.5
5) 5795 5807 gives -0.3 angstroms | 12.3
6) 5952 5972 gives 0.3 angstroms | 11.4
